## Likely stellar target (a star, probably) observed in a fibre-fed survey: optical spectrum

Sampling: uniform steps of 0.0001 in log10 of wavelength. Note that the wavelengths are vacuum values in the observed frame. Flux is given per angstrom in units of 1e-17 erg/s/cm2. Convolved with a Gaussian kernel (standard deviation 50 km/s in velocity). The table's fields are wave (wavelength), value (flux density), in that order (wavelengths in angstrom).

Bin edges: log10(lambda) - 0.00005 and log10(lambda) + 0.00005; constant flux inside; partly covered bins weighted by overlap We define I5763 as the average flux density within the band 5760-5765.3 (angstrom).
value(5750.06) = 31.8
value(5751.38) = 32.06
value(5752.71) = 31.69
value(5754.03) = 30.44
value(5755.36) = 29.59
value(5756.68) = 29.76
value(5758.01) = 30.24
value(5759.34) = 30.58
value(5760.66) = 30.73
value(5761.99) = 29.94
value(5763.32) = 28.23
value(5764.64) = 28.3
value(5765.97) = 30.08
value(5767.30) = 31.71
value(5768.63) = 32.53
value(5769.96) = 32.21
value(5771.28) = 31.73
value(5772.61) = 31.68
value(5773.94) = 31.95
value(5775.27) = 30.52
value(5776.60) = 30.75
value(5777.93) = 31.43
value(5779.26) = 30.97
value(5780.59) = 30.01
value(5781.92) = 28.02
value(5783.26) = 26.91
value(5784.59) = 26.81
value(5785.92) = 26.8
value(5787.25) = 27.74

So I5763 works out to 29.3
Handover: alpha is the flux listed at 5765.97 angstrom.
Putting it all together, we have 30.08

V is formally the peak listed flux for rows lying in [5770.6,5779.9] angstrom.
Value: 31.95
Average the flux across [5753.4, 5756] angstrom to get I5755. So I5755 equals 30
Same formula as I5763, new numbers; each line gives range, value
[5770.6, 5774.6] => 31.8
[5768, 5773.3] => 32.1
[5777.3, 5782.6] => 30.1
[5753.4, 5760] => 30.1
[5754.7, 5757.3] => 29.7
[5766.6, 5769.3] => 32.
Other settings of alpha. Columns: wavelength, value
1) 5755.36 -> 29.59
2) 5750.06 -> 31.8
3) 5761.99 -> 29.94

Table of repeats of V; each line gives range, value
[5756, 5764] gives 30.73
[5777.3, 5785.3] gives 31.43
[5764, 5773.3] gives 32.53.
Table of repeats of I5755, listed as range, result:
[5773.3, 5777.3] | 31.1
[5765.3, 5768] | 30.8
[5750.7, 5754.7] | 31.4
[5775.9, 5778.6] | 31.1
